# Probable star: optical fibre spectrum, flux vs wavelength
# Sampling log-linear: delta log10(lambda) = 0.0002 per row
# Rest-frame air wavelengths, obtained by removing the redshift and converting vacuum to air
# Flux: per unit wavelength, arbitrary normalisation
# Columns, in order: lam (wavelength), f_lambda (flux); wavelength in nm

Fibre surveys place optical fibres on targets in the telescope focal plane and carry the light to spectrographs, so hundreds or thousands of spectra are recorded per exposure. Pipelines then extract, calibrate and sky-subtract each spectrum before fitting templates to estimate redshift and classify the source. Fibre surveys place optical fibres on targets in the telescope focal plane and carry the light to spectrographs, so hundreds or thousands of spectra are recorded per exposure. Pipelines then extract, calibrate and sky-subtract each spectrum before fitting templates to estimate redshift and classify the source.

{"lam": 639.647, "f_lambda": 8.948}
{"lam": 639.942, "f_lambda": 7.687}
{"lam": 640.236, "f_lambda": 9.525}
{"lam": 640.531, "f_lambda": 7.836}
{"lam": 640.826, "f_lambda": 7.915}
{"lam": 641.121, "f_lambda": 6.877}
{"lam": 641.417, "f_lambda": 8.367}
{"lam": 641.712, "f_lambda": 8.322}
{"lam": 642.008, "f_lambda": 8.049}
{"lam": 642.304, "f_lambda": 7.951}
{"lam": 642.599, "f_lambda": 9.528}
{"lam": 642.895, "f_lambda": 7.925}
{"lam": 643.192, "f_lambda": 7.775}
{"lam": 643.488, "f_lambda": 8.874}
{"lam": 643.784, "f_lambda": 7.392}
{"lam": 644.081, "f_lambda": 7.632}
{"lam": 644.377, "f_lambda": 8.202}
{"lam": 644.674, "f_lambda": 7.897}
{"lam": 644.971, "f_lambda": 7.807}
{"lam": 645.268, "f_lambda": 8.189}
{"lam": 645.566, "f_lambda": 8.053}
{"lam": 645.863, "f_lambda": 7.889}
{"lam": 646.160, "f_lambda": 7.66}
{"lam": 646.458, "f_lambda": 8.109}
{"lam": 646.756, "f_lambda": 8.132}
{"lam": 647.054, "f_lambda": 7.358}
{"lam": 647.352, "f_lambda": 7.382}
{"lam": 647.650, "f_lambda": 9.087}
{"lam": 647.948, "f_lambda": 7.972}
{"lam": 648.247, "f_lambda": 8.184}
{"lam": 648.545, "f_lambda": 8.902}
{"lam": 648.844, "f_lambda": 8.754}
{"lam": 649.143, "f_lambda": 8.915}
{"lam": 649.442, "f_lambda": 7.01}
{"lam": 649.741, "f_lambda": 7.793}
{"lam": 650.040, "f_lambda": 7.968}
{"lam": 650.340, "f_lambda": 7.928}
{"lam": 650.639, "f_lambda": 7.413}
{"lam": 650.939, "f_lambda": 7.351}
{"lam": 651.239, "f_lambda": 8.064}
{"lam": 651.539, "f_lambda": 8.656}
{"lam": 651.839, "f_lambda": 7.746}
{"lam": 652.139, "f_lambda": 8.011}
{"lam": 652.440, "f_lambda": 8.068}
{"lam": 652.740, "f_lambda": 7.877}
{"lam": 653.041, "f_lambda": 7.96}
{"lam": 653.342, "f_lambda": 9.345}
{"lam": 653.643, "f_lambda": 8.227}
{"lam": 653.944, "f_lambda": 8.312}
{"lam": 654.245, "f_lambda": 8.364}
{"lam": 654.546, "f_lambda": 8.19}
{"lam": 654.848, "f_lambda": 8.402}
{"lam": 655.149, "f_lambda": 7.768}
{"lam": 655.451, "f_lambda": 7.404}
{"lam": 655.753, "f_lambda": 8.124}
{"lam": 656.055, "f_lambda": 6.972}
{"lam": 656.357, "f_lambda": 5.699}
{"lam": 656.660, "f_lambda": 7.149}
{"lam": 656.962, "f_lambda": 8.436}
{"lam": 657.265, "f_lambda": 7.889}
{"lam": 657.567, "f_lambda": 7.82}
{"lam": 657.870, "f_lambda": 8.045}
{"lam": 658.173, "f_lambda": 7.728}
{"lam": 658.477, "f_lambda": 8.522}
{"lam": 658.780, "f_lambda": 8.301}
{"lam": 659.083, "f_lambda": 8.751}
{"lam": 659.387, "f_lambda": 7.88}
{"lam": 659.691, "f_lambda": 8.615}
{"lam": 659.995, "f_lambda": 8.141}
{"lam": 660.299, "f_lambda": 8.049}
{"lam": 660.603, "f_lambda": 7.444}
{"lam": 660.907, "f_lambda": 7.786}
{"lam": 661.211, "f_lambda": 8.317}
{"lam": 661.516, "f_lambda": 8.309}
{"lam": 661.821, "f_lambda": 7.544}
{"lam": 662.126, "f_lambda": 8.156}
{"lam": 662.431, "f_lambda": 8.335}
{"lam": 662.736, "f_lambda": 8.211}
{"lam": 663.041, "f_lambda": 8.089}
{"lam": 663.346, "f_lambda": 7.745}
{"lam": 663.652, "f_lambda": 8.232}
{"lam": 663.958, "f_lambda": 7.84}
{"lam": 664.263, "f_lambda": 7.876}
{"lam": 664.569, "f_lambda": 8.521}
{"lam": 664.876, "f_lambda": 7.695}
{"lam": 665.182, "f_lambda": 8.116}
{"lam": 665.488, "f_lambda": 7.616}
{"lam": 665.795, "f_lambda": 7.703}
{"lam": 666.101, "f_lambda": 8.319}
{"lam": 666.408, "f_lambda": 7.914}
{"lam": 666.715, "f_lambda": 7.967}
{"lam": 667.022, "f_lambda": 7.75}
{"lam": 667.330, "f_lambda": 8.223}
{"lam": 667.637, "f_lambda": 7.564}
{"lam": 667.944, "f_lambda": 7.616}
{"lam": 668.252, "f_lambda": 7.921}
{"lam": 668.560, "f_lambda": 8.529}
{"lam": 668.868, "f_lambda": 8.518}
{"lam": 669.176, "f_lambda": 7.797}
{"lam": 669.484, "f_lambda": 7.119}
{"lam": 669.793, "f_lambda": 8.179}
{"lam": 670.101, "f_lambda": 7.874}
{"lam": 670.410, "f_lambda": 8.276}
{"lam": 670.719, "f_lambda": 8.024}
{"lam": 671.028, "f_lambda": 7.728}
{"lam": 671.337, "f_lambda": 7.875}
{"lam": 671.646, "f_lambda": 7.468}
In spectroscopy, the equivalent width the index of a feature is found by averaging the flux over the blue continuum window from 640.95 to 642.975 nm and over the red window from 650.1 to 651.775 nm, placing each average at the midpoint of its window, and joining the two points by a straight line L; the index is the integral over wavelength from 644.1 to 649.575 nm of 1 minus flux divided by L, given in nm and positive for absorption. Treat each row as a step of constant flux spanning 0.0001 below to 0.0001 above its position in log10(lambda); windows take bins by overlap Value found -0.05 nm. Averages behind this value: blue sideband 8.15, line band 8.08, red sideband 7.88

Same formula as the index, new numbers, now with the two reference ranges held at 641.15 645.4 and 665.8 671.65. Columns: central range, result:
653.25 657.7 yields 0.09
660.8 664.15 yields -0.03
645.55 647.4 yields 0.06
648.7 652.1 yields 0.04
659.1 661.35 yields -0.02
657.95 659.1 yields -0.04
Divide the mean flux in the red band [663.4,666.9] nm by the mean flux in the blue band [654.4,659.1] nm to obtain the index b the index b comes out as 1.02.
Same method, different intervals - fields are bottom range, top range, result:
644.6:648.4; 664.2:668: 0.99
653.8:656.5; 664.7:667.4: 1.03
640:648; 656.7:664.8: 1.00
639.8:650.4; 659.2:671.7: 0.99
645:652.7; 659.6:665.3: 1.00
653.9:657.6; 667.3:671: 1.03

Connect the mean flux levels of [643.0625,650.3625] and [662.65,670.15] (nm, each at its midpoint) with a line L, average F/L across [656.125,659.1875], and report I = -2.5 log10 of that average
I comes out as 0.03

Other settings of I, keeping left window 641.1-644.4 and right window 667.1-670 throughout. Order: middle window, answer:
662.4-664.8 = -0.02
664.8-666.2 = 0.01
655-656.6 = 0.12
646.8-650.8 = 0.00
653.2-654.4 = -0.07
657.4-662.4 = -0.01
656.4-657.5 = 0.06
